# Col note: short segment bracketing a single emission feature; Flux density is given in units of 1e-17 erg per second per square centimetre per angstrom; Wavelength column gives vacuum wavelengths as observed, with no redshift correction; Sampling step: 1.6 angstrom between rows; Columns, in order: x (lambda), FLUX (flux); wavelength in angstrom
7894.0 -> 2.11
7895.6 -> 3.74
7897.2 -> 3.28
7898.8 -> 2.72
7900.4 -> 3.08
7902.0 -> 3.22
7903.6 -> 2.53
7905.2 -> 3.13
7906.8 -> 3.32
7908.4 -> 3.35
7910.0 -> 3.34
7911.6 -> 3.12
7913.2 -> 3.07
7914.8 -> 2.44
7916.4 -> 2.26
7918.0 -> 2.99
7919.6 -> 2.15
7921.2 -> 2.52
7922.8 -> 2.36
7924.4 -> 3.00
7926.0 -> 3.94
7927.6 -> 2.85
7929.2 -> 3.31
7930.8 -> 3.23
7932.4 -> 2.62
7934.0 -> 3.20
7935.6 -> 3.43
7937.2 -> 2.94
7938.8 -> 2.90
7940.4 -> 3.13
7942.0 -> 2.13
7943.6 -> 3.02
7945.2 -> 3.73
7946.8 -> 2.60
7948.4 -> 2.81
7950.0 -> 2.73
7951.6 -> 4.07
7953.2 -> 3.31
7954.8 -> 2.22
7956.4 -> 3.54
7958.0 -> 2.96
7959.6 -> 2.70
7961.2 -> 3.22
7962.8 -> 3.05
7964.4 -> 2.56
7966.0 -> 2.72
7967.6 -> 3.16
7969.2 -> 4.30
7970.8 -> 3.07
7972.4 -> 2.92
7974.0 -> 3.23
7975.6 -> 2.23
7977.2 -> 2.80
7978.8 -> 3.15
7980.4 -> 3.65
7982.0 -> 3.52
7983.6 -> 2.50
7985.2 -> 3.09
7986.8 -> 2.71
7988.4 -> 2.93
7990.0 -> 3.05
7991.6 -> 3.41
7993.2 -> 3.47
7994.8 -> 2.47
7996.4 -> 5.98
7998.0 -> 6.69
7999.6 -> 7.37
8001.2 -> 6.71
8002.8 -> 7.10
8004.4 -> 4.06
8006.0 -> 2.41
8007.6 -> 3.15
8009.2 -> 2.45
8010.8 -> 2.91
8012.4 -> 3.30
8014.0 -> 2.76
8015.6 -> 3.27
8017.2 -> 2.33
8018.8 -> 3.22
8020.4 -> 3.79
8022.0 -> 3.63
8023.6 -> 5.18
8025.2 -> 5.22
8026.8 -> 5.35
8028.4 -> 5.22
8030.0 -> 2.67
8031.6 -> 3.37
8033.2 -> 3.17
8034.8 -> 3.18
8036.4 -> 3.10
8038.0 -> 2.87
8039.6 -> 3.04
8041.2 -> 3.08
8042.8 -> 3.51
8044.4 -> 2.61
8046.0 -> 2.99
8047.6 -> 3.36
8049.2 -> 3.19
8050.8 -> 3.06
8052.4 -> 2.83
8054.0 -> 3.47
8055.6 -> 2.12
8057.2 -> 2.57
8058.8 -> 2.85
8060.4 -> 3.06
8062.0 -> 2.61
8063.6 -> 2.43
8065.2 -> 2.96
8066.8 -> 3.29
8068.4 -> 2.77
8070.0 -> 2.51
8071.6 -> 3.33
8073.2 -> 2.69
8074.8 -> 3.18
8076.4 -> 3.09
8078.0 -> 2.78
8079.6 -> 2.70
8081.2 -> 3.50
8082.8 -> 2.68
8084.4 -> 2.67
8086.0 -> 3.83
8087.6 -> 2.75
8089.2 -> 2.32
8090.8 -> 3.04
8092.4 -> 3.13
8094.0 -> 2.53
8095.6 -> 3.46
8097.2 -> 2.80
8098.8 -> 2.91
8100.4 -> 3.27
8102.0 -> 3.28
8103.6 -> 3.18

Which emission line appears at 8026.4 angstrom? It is [N II] 6583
